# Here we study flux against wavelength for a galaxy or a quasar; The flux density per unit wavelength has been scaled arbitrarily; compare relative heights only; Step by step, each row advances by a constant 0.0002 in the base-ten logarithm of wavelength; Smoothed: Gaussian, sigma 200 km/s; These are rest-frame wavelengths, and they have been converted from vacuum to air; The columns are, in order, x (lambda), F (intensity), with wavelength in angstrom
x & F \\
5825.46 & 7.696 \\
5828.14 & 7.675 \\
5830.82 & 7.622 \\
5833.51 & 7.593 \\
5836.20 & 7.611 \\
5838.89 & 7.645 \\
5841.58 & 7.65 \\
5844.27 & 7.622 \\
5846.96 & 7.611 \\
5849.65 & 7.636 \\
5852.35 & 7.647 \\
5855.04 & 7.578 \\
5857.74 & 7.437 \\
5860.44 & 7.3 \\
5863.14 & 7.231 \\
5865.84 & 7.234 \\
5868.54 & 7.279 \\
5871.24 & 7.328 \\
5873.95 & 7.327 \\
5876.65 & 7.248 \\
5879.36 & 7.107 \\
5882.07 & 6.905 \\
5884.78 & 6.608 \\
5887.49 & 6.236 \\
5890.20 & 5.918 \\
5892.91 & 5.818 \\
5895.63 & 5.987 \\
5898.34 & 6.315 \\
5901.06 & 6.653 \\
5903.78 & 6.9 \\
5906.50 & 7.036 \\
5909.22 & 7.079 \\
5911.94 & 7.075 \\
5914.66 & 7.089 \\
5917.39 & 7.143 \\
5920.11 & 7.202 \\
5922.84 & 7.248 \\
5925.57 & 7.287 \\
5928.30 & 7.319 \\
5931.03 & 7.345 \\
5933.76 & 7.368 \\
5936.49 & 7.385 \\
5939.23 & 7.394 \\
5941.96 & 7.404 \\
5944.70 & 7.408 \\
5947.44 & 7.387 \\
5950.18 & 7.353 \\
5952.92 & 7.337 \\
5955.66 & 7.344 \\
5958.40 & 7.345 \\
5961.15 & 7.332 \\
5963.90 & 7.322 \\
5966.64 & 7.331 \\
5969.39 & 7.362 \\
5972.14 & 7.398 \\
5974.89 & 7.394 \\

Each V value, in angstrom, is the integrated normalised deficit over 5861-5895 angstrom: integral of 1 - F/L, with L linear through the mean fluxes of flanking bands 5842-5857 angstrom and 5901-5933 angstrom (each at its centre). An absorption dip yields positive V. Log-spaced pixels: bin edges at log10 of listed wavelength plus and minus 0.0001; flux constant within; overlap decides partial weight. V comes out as 2.63 angstrom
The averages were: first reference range 7.61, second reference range 7.14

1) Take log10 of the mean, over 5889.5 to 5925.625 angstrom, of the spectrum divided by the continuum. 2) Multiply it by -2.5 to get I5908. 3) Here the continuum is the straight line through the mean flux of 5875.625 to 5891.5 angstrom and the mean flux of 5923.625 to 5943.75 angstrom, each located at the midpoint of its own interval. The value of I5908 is 0.04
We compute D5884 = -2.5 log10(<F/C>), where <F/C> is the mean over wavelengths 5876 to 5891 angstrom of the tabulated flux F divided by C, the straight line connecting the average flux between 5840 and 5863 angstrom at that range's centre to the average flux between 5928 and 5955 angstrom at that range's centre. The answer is 0.13 mag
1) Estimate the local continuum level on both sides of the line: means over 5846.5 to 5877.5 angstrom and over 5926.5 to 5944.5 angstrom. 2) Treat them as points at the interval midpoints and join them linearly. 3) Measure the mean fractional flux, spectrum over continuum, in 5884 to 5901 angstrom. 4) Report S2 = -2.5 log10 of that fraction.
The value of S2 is 0.20 mag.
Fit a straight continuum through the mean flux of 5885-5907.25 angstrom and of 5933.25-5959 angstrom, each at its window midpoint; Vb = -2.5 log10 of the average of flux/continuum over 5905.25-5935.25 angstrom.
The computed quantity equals -0.06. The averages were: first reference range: 6.35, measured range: 7.2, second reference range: 7.37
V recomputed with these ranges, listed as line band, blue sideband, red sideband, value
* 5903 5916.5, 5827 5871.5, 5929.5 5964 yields 0.68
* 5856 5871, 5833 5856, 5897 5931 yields 0.32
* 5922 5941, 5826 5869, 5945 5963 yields 0.13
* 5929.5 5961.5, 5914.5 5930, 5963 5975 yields -0.32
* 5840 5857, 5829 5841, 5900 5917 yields -0.26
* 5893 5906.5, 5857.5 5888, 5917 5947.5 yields 1.41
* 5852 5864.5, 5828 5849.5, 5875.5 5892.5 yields -0.40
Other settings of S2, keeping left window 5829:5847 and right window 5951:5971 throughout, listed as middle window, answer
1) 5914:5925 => 0.04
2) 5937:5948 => 0.00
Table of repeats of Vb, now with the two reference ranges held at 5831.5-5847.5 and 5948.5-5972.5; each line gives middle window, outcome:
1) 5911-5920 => 0.049 mag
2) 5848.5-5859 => 0.002 mag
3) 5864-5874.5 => 0.039 mag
